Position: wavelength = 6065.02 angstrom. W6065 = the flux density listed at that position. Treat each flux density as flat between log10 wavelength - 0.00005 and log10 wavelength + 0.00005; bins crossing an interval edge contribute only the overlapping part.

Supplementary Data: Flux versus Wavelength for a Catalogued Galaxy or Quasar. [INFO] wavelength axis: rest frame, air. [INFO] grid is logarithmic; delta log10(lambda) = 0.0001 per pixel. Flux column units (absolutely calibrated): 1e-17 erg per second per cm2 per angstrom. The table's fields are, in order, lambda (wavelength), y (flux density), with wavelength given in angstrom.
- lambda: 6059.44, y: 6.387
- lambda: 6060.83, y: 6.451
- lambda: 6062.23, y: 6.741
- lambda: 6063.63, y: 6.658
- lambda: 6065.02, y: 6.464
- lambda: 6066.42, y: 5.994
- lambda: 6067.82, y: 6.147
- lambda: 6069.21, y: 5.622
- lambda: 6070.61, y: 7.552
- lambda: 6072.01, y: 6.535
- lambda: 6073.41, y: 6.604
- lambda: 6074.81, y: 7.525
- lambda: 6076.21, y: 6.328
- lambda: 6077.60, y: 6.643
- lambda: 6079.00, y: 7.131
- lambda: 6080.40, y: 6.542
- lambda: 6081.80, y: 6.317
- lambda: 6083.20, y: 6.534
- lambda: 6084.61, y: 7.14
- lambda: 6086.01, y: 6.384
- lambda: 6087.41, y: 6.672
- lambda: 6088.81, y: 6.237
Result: 6.464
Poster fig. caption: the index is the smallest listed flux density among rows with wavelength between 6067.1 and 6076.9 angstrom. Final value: 5.622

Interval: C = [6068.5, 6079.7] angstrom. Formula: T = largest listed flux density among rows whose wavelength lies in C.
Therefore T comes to 7.552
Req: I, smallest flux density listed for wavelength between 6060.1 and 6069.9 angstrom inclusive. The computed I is 5.622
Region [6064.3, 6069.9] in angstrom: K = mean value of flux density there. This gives 6.07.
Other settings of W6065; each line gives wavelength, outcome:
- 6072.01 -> 6.535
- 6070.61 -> 7.552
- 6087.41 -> 6.672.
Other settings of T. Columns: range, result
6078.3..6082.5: 7.131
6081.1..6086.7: 7.14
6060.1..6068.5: 6.741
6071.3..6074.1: 6.604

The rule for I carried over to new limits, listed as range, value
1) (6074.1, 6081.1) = 6.328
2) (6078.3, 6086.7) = 6.317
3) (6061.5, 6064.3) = 6.658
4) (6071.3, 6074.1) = 6.535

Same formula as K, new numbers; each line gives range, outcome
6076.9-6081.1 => 6.79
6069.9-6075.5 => 7.04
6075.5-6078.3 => 6.51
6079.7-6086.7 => 6.58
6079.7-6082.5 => 6.43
